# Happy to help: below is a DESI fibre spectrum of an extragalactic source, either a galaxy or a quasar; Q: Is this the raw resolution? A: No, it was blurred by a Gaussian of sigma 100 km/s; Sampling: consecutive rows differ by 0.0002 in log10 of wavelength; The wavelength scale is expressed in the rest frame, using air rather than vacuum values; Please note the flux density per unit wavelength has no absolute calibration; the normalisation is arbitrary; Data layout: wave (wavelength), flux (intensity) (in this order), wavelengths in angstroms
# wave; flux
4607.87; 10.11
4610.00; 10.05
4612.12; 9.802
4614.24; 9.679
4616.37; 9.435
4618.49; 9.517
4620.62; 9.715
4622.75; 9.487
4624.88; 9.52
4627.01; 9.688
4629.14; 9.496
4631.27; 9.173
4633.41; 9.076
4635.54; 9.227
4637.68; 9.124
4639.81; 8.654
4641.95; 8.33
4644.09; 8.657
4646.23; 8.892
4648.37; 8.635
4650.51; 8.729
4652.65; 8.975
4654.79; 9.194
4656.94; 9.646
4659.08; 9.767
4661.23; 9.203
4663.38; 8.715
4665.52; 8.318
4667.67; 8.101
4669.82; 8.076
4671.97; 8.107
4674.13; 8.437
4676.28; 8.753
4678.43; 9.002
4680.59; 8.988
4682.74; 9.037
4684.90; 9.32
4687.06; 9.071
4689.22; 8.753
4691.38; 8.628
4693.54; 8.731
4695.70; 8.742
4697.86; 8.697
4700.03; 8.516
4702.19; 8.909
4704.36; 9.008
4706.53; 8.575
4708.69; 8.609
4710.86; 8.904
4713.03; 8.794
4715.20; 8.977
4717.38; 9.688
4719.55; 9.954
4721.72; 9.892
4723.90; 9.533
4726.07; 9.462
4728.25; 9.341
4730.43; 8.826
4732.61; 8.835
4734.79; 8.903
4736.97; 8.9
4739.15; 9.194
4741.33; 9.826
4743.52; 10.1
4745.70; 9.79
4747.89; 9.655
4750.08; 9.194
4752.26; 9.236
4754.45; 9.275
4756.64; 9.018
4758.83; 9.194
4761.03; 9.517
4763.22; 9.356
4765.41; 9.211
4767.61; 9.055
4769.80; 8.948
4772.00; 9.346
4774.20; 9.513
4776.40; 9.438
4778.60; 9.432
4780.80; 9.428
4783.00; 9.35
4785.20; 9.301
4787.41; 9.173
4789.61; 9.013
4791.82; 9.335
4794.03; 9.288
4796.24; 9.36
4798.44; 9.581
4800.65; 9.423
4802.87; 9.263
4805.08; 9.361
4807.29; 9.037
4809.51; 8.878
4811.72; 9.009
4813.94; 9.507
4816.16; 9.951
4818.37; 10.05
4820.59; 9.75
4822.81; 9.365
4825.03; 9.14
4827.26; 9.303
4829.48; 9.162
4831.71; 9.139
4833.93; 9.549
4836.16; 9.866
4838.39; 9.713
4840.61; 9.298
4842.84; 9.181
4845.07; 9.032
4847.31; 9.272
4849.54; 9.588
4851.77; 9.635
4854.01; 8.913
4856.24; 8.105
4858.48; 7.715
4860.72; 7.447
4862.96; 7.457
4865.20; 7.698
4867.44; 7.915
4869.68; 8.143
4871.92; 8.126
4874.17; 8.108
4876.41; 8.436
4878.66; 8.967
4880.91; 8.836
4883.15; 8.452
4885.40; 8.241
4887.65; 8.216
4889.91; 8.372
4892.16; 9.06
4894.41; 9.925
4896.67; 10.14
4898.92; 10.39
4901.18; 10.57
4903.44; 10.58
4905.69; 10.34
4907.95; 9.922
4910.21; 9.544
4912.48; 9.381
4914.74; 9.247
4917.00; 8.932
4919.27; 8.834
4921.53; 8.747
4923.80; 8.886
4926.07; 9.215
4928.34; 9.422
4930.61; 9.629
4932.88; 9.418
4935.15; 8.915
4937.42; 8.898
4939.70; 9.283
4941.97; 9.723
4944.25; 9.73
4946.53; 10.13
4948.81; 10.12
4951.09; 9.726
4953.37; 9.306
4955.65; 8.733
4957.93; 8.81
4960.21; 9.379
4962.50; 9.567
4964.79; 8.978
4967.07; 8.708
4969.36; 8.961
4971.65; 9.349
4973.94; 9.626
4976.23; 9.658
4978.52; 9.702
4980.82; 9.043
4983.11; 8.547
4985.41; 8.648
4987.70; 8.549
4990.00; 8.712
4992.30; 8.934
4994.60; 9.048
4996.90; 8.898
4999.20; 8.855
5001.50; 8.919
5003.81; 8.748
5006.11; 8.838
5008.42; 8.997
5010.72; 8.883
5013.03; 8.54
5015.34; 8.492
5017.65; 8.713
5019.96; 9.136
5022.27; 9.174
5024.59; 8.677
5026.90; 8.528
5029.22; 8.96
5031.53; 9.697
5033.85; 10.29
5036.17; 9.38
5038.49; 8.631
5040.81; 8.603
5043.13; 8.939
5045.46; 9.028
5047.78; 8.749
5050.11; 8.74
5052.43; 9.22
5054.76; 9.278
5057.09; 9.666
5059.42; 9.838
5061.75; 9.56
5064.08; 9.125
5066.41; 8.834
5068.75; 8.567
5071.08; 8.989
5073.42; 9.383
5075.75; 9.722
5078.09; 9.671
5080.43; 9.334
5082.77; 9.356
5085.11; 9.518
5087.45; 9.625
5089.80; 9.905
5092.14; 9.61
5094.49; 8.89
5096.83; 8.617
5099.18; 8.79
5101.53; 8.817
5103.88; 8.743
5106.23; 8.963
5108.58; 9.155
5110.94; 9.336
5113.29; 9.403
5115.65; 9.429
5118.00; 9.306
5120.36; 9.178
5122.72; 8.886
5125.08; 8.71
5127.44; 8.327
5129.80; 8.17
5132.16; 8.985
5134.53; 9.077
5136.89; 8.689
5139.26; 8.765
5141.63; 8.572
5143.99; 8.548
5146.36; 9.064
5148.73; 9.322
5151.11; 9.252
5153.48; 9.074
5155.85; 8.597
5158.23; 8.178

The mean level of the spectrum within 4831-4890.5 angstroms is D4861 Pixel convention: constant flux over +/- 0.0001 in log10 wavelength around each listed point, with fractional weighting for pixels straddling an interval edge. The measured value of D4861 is 8.64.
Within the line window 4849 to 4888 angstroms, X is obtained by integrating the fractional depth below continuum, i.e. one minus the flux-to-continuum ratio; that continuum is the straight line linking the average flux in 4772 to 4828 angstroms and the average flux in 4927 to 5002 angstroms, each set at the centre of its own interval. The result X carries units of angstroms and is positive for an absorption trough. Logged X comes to 4.14 angstroms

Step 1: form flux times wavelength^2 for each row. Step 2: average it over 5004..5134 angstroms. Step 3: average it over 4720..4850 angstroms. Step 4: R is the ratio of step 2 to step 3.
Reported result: 1.1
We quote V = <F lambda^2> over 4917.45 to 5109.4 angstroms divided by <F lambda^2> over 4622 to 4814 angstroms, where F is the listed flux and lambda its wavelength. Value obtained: 1.1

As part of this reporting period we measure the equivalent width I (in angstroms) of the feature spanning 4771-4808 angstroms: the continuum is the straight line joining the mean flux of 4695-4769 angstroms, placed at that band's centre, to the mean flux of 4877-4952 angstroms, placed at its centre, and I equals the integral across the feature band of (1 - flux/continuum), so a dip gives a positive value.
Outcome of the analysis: -0.3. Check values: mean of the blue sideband 9.2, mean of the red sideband 9.38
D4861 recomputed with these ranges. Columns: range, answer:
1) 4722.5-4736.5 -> 9.15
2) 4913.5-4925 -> 8.94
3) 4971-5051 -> 8.98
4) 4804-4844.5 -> 9.4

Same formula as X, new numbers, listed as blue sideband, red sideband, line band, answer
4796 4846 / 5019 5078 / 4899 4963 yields -1.4 angstroms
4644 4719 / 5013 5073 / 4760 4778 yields -0.8 angstroms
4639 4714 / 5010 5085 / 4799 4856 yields -2.8 angstroms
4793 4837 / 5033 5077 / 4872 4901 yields 1.2 angstroms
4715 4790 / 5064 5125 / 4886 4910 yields -1.1 angstroms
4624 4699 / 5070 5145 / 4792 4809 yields -0.7 angstroms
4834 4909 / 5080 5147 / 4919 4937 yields -0.3 angstroms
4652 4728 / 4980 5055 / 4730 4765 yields -1.4 angstroms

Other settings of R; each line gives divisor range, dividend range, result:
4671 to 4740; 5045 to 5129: 1.19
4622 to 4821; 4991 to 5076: 1.12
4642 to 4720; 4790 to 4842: 1.12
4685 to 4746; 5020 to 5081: 1.16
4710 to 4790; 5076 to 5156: 1.13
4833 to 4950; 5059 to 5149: 1.09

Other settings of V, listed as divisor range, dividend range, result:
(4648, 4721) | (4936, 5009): 1.16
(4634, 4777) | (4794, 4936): 1.08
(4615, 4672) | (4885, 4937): 1.16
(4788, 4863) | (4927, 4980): 1.08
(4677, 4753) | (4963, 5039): 1.11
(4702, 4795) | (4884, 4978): 1.09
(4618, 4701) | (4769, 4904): 1.10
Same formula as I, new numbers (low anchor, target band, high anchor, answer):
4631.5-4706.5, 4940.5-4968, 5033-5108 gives -1.0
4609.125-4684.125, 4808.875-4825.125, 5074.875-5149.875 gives -0.8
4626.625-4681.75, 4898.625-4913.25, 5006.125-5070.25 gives -1.8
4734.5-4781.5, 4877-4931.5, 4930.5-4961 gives 0.5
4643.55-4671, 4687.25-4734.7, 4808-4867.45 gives -0.6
